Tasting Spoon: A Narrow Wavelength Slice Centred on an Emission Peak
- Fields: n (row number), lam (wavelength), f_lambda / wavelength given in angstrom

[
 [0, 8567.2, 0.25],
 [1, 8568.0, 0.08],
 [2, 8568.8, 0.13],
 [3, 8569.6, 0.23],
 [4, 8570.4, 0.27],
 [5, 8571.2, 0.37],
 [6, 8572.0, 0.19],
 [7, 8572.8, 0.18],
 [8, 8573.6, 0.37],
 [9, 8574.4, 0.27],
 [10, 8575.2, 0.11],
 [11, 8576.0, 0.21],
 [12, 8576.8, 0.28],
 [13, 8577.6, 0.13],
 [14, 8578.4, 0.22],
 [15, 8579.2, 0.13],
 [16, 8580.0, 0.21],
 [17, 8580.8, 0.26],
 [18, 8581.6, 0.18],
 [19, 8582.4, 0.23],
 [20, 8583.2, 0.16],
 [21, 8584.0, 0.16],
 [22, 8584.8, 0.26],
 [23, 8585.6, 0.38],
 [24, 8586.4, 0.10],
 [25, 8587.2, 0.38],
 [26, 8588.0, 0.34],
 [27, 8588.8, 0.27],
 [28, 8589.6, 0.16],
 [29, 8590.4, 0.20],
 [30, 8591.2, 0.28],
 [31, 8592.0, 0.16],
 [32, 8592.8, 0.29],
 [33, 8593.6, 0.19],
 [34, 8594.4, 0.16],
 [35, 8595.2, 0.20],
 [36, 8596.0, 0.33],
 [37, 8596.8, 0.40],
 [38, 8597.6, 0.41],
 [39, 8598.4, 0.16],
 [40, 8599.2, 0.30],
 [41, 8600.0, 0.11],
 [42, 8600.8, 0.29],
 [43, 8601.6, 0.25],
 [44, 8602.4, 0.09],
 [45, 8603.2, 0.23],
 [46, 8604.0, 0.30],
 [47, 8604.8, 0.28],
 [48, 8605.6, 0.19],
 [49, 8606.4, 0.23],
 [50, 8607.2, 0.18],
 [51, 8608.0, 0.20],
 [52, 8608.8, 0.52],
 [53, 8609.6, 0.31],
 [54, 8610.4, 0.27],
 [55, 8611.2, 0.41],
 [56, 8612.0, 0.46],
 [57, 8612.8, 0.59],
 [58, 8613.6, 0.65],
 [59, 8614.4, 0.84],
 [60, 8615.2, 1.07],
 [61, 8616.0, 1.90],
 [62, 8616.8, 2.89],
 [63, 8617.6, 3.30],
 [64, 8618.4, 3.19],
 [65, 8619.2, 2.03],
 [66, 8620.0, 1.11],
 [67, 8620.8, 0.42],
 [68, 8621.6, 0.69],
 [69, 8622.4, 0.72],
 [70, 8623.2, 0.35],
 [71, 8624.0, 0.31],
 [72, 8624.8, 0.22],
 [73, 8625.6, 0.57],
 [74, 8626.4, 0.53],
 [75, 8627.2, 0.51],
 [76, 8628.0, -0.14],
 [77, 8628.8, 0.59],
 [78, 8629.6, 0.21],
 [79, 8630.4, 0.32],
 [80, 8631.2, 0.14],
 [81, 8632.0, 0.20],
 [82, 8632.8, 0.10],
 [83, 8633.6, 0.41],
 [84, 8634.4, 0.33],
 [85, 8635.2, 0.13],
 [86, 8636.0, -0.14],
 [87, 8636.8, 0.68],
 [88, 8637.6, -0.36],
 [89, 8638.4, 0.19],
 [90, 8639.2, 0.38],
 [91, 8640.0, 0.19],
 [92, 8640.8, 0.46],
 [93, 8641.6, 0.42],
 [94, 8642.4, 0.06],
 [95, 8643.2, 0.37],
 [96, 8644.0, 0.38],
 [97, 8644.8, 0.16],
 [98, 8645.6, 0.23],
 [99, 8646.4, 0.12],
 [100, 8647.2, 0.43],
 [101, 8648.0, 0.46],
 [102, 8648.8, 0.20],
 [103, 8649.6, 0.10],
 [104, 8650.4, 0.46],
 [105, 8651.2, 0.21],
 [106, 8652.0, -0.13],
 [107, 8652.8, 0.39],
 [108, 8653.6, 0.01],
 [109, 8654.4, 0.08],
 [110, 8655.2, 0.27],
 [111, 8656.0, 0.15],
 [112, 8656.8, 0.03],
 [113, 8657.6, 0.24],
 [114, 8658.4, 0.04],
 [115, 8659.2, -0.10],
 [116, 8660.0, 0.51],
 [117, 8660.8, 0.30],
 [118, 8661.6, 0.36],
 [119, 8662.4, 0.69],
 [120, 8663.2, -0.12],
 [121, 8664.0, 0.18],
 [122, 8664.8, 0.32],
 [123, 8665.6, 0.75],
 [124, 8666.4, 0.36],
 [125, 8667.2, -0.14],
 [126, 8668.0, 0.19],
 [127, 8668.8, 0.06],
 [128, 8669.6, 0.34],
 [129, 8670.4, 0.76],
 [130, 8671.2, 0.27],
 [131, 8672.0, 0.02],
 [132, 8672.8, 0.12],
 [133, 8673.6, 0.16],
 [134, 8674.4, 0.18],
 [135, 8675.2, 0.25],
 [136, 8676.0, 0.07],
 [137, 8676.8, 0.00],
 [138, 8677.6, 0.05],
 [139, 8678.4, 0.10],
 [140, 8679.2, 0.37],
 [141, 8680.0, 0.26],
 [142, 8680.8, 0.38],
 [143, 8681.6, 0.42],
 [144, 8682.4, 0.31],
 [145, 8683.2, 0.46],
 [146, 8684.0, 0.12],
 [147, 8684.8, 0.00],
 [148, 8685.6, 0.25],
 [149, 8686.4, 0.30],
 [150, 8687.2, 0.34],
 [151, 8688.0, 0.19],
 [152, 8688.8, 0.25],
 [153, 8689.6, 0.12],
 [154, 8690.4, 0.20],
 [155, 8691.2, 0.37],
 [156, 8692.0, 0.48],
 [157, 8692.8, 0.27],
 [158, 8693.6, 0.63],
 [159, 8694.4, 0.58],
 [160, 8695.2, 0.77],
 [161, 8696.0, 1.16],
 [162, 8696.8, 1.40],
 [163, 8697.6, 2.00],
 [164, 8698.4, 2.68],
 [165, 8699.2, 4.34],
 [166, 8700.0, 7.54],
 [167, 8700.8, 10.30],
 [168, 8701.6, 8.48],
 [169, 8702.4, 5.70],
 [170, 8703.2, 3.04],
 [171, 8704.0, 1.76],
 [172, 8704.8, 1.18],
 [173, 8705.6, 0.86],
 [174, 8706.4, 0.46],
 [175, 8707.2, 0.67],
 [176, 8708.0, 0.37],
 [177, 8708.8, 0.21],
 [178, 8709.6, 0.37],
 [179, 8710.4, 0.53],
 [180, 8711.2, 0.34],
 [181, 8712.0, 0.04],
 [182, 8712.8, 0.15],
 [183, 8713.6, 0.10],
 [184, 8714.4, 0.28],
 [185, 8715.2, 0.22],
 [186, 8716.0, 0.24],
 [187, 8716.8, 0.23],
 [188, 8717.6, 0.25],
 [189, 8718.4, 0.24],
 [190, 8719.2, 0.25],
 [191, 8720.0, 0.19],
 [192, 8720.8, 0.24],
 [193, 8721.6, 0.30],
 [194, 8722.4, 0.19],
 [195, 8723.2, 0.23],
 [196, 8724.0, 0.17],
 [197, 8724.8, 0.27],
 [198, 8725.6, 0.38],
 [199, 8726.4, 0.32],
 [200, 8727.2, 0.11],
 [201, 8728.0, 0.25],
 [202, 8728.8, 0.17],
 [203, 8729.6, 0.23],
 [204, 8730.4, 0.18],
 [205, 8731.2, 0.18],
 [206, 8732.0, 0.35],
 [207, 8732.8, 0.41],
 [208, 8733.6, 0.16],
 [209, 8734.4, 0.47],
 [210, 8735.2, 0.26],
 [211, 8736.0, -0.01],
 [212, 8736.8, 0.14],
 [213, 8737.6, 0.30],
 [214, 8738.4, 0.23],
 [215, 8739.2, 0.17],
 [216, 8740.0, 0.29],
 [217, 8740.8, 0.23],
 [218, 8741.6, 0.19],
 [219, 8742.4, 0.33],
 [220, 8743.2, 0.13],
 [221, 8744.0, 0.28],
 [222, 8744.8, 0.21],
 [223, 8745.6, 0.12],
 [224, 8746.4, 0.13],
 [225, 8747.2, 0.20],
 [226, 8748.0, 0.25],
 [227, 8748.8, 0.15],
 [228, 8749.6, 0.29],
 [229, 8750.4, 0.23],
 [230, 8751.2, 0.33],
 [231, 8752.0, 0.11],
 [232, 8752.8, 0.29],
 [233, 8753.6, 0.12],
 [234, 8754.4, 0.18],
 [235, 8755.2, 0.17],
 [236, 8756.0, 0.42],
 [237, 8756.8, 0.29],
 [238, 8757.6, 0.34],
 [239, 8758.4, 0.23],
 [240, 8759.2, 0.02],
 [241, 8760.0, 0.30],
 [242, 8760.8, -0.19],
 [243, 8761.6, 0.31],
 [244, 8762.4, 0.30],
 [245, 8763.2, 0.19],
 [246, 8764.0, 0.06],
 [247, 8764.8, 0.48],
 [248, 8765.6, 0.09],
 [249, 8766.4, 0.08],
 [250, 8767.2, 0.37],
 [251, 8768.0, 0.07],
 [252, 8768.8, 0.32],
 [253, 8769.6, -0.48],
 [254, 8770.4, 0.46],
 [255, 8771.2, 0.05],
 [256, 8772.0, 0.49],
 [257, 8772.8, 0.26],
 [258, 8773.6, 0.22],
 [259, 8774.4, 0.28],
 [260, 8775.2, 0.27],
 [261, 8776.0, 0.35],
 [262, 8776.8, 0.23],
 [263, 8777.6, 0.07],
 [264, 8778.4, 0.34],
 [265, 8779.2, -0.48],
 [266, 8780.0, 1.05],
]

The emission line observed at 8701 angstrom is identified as [O III] 5007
